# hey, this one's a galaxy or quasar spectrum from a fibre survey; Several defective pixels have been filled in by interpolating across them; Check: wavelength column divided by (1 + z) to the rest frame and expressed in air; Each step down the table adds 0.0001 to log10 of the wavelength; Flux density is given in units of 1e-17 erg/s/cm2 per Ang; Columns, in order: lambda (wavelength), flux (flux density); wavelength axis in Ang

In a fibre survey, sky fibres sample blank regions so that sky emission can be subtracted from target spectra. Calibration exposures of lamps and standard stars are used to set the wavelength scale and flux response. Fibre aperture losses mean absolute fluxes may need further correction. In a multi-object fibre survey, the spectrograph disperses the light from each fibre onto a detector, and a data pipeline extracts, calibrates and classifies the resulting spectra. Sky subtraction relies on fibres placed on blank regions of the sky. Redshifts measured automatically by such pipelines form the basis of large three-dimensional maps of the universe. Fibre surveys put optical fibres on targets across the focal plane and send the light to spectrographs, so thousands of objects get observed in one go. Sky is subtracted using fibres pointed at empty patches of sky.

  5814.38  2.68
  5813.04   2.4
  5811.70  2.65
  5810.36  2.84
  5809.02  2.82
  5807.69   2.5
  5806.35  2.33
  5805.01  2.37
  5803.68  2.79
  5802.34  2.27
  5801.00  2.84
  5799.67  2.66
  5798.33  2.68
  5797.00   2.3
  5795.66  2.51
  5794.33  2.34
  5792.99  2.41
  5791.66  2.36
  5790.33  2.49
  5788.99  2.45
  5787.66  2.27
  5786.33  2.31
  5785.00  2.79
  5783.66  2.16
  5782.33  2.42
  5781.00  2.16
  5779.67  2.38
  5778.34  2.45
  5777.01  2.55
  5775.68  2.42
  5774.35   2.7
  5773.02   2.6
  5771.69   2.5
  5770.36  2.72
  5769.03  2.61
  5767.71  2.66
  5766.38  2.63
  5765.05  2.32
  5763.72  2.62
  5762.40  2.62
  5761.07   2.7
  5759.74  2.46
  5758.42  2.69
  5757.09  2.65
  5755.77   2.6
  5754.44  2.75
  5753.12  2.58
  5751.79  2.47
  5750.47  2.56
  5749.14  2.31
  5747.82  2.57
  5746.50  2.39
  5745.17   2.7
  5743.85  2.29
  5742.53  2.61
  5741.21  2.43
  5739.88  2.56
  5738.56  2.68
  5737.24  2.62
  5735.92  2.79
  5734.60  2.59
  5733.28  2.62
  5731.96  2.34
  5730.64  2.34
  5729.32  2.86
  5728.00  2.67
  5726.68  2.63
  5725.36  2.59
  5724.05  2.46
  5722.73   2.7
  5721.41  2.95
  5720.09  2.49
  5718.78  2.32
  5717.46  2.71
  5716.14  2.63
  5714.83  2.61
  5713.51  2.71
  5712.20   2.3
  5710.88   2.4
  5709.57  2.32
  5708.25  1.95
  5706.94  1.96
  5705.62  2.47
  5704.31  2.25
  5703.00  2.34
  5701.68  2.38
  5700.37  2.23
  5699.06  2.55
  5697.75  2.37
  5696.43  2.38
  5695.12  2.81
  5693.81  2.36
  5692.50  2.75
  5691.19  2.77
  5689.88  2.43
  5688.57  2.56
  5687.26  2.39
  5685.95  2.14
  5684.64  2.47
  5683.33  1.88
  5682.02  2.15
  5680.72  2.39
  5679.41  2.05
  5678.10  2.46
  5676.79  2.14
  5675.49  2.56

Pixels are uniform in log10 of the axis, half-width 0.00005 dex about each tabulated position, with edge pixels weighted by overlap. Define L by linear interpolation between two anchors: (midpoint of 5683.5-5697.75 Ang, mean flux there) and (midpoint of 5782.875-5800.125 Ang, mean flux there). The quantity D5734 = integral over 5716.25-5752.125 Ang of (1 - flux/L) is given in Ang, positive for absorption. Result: -1.6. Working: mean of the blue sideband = 2.48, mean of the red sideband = 2.44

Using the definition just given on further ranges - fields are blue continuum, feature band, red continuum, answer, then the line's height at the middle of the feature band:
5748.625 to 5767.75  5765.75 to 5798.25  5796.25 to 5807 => 1.0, 2.55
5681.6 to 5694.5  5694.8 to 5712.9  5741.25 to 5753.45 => 0.7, 2.42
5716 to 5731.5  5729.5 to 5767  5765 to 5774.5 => 0.7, 2.61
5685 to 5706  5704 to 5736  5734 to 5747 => 0.1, 2.51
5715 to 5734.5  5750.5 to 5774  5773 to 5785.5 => -1.0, 2.5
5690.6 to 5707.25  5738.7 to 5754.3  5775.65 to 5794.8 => -0.6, 2.42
